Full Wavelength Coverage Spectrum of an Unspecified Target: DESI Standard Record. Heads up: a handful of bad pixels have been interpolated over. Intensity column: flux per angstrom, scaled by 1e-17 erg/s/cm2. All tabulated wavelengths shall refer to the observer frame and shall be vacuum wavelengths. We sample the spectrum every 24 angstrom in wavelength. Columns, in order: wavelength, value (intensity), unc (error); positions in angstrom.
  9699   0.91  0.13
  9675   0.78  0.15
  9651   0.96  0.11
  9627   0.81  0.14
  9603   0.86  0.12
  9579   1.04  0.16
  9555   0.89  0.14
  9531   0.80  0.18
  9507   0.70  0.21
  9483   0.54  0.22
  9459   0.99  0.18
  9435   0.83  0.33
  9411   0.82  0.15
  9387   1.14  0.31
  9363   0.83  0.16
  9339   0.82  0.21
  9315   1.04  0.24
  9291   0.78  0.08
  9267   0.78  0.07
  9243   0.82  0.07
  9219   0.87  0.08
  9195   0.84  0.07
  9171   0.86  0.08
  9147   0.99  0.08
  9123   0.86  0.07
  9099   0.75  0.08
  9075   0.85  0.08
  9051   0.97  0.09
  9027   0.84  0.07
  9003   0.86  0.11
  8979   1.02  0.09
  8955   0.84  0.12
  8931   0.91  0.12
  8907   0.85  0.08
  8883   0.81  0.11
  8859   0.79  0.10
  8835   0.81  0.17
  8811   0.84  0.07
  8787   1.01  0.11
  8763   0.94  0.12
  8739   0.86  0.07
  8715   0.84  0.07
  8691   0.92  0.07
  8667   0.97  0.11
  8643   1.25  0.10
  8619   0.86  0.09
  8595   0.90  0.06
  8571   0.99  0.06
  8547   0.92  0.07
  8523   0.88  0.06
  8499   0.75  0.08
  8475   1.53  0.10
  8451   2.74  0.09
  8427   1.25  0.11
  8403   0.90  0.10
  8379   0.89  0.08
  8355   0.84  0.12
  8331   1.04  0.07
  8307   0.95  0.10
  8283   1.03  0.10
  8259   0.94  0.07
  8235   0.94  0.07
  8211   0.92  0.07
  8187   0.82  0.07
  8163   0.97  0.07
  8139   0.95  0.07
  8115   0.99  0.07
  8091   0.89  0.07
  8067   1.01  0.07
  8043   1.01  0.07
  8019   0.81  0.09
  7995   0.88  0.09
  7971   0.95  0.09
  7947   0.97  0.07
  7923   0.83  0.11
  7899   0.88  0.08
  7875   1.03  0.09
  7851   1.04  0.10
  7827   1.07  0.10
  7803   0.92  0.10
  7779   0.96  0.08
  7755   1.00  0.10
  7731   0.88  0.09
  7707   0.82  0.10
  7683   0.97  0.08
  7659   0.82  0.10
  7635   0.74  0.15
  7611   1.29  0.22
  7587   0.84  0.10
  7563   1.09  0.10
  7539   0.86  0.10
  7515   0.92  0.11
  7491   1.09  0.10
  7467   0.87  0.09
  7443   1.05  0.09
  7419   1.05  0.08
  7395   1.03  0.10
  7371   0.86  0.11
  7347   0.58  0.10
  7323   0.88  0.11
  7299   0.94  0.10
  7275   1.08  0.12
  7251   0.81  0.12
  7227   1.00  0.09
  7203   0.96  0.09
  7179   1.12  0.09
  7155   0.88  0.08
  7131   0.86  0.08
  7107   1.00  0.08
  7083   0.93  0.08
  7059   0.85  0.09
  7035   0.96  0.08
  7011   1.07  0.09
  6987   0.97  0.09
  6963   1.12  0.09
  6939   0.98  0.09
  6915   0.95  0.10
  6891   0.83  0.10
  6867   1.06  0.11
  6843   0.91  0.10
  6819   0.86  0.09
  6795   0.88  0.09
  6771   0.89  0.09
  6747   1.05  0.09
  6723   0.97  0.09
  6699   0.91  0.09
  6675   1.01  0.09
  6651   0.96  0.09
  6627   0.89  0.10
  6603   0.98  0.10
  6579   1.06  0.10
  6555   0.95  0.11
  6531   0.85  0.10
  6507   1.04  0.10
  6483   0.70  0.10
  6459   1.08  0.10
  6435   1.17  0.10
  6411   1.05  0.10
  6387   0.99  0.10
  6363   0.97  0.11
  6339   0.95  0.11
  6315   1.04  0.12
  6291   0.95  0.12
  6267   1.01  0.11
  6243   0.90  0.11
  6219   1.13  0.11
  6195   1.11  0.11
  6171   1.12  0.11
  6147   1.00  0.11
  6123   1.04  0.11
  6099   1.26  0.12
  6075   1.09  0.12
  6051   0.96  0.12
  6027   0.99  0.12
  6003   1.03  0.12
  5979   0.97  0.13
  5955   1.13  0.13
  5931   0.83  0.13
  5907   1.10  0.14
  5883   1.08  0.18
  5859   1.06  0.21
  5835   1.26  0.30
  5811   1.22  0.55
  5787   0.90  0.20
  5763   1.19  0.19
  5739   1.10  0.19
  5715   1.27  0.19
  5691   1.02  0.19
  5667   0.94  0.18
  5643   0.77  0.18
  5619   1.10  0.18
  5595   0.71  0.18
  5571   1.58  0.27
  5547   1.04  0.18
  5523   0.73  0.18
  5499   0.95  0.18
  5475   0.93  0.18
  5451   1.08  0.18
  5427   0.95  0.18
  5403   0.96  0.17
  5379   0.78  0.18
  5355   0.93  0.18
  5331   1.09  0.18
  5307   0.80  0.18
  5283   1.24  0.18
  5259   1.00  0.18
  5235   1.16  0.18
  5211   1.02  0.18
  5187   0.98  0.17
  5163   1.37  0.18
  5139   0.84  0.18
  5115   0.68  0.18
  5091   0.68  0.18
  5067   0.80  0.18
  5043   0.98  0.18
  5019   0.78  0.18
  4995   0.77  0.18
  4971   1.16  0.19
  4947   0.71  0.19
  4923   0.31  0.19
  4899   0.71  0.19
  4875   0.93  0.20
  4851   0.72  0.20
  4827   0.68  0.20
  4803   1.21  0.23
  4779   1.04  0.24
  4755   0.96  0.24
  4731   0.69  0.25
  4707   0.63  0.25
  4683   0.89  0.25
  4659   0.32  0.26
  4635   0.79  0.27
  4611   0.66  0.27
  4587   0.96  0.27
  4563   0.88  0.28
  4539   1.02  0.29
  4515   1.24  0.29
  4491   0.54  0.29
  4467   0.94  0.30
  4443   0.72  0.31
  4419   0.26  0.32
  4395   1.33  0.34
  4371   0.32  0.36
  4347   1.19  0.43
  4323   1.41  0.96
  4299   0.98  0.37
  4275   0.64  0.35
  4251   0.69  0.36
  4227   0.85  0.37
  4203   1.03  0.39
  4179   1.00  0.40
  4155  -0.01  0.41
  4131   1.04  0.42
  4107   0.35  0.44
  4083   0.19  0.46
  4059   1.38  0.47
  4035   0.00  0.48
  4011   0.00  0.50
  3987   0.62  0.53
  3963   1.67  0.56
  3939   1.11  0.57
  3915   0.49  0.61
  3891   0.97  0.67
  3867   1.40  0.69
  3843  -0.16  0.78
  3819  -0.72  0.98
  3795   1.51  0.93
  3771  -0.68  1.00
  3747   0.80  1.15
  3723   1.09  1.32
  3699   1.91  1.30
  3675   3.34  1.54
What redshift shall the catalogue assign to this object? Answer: 0.287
